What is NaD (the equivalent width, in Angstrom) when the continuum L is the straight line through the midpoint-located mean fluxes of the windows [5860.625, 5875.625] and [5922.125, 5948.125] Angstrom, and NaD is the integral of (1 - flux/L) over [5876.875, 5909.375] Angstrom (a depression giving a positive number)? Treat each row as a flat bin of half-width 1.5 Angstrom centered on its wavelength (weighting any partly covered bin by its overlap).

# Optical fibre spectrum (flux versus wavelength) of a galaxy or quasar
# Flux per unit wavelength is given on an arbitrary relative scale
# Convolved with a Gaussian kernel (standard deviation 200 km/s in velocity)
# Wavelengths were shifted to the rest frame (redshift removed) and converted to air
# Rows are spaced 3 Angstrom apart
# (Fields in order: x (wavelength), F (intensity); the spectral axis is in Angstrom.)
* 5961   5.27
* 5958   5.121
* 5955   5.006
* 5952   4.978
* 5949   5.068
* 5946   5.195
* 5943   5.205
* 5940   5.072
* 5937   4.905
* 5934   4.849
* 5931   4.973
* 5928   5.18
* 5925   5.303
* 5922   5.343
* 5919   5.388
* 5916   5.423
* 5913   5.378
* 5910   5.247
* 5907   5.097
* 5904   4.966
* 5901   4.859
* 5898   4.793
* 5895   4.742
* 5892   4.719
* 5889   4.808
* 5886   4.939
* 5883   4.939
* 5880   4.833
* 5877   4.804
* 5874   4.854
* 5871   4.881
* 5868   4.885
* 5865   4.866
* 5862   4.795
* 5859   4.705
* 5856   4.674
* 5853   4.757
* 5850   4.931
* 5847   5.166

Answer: 0.5 Angstrom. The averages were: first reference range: 4.86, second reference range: 5.1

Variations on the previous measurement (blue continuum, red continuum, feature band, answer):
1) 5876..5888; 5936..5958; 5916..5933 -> -0.81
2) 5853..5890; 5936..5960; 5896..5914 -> -0.37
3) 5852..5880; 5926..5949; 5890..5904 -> 0.33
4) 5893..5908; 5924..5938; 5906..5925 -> -1.38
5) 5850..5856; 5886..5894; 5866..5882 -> -0.22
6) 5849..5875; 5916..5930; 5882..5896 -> 0.56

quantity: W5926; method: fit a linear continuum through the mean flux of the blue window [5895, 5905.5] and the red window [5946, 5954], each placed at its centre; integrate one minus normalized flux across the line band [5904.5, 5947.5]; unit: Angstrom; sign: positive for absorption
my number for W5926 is -1.9 Angstrom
